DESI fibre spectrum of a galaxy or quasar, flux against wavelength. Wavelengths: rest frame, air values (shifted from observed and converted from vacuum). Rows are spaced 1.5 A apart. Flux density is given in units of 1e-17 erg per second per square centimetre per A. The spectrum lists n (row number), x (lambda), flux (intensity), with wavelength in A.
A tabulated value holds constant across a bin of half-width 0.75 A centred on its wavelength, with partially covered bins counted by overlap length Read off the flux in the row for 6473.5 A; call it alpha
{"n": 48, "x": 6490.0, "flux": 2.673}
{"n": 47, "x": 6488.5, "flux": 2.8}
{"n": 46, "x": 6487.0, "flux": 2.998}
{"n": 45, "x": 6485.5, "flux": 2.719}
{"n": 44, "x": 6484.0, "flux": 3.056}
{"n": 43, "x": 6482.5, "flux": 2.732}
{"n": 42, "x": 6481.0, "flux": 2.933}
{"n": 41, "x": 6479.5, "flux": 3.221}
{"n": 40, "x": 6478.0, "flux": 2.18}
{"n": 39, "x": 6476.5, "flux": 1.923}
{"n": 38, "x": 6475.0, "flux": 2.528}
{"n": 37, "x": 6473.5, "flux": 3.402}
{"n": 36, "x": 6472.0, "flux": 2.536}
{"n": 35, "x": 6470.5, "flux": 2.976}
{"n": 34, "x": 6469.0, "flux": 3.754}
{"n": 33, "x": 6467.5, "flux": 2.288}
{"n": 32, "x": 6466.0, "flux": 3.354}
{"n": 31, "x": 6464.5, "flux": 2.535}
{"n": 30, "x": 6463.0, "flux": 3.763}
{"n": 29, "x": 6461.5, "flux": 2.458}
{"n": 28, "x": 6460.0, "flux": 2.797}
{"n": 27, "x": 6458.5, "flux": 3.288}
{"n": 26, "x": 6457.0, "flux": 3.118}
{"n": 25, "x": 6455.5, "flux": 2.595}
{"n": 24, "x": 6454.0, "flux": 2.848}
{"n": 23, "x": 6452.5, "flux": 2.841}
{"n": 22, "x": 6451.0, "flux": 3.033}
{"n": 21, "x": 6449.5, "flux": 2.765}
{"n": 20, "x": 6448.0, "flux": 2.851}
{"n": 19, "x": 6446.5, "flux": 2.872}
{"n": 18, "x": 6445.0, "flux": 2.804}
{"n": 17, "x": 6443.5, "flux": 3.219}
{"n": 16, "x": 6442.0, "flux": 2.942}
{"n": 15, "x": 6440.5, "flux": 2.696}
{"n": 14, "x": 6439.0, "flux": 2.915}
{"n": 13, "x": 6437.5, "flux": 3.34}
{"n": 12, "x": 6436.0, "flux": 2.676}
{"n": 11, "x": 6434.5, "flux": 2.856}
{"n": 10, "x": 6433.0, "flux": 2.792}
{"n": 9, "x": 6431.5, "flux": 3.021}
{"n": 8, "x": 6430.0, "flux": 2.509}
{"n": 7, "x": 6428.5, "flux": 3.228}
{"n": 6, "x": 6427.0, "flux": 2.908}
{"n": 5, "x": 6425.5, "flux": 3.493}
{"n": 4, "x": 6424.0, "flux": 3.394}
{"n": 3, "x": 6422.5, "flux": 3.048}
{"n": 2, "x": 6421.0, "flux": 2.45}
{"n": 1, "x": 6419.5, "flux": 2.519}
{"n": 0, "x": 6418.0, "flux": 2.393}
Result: 3.402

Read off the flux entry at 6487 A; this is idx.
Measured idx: 2.998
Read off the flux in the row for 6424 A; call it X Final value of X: 3.394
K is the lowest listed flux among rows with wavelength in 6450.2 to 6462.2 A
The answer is 2.458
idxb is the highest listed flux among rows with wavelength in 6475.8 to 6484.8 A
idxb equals 3.221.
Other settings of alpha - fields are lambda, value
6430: 2.509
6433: 2.792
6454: 2.848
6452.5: 2.841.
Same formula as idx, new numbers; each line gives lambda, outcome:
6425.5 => 3.493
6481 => 2.933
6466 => 3.354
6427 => 2.908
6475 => 2.528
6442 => 2.942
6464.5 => 2.535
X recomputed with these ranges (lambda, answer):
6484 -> 3.056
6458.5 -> 3.288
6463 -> 3.763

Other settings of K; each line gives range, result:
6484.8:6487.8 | 2.719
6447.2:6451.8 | 2.765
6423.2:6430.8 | 2.509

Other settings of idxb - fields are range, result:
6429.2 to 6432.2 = 3.021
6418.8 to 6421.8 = 2.519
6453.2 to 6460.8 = 3.288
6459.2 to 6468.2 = 3.763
